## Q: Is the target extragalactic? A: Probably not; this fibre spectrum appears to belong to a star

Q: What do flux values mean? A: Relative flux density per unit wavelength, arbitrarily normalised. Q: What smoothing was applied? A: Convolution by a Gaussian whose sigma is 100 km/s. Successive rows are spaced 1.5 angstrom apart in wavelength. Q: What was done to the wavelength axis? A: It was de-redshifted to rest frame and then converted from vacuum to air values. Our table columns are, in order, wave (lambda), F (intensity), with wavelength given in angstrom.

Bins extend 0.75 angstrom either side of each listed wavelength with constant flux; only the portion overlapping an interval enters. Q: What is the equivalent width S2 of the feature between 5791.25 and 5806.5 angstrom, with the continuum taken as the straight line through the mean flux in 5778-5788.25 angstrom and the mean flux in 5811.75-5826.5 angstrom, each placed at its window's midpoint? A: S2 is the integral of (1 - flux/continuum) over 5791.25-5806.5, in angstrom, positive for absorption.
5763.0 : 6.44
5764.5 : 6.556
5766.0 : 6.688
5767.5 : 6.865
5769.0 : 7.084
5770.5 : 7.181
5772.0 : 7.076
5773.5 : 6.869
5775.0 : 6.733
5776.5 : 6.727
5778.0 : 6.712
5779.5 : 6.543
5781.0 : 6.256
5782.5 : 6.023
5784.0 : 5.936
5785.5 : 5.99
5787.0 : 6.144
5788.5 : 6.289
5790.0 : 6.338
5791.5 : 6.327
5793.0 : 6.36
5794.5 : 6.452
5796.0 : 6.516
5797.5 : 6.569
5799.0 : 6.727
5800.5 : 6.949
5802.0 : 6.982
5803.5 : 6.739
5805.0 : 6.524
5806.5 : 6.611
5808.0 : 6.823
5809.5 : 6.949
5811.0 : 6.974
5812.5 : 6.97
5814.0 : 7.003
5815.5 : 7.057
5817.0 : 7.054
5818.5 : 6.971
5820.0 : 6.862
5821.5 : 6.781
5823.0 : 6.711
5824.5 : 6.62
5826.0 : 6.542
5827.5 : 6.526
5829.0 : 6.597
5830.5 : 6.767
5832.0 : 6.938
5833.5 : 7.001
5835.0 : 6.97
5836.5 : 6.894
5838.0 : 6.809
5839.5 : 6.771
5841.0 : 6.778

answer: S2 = -0.3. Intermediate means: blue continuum 6.2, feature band 6.62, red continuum 6.86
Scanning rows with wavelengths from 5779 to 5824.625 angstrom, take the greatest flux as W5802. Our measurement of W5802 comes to 7.057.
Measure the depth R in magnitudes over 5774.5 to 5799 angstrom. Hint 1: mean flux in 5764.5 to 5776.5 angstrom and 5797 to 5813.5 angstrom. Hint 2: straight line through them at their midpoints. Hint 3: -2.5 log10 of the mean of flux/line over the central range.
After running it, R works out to 0.08 mag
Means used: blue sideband 6.89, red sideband 6.81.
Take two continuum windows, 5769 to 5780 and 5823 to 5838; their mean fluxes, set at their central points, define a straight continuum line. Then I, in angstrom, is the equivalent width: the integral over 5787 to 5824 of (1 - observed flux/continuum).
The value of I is 0.5 angstrom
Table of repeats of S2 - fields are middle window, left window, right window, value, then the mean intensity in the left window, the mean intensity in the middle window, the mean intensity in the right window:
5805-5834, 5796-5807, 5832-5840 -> 0.0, 6.72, 6.82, 6.9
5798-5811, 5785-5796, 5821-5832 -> -0.7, 6.29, 6.79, 6.67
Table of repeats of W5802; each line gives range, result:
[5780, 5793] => 6.36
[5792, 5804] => 6.982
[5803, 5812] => 6.974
